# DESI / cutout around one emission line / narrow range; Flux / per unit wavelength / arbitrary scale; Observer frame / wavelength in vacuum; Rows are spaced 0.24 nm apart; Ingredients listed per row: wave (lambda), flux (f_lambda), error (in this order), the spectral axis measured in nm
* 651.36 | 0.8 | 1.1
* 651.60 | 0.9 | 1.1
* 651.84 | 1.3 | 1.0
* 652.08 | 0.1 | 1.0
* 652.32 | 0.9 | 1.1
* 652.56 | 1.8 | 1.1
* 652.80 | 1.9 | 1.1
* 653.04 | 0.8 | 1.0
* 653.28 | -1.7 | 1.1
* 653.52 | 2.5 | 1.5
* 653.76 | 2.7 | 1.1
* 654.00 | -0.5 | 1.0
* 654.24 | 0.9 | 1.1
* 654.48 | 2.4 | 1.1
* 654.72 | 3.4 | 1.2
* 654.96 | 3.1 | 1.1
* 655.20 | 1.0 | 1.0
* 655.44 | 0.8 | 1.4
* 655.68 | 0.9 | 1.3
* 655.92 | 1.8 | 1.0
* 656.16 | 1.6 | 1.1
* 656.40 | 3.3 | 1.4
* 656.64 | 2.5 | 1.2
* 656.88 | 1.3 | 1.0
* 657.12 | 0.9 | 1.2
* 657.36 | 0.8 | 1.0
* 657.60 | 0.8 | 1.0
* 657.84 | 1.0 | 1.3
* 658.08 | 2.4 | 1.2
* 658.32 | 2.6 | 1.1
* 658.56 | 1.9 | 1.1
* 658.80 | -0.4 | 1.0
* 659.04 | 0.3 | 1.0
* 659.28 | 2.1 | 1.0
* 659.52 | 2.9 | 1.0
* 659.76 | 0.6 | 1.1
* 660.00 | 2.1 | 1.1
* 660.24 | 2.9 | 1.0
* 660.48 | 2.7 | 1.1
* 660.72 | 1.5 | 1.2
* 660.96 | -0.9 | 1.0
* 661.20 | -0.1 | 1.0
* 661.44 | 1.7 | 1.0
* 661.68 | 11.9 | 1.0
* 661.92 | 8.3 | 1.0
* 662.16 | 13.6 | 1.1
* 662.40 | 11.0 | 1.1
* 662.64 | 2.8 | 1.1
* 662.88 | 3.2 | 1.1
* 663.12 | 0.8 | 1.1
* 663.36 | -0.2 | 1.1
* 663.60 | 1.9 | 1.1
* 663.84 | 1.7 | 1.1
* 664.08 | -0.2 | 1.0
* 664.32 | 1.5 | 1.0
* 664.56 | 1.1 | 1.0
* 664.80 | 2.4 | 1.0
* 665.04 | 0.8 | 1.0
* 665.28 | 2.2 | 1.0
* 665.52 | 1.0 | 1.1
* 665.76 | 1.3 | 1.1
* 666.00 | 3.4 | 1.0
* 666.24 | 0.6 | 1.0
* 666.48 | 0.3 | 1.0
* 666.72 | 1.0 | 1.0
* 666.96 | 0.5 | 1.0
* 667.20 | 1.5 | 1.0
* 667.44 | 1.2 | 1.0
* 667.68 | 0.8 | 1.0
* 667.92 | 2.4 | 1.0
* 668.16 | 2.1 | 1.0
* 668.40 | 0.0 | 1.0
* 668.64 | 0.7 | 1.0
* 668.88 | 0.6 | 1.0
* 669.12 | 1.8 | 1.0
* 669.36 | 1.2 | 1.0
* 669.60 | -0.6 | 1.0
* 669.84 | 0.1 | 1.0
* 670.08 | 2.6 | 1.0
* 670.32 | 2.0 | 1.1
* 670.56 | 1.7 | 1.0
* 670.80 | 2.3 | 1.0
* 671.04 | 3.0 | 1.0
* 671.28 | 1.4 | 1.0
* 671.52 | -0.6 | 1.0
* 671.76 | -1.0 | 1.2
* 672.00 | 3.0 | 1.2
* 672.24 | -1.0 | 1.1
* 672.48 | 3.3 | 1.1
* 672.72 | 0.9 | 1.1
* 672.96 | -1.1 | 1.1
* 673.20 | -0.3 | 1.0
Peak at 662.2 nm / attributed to [O II]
